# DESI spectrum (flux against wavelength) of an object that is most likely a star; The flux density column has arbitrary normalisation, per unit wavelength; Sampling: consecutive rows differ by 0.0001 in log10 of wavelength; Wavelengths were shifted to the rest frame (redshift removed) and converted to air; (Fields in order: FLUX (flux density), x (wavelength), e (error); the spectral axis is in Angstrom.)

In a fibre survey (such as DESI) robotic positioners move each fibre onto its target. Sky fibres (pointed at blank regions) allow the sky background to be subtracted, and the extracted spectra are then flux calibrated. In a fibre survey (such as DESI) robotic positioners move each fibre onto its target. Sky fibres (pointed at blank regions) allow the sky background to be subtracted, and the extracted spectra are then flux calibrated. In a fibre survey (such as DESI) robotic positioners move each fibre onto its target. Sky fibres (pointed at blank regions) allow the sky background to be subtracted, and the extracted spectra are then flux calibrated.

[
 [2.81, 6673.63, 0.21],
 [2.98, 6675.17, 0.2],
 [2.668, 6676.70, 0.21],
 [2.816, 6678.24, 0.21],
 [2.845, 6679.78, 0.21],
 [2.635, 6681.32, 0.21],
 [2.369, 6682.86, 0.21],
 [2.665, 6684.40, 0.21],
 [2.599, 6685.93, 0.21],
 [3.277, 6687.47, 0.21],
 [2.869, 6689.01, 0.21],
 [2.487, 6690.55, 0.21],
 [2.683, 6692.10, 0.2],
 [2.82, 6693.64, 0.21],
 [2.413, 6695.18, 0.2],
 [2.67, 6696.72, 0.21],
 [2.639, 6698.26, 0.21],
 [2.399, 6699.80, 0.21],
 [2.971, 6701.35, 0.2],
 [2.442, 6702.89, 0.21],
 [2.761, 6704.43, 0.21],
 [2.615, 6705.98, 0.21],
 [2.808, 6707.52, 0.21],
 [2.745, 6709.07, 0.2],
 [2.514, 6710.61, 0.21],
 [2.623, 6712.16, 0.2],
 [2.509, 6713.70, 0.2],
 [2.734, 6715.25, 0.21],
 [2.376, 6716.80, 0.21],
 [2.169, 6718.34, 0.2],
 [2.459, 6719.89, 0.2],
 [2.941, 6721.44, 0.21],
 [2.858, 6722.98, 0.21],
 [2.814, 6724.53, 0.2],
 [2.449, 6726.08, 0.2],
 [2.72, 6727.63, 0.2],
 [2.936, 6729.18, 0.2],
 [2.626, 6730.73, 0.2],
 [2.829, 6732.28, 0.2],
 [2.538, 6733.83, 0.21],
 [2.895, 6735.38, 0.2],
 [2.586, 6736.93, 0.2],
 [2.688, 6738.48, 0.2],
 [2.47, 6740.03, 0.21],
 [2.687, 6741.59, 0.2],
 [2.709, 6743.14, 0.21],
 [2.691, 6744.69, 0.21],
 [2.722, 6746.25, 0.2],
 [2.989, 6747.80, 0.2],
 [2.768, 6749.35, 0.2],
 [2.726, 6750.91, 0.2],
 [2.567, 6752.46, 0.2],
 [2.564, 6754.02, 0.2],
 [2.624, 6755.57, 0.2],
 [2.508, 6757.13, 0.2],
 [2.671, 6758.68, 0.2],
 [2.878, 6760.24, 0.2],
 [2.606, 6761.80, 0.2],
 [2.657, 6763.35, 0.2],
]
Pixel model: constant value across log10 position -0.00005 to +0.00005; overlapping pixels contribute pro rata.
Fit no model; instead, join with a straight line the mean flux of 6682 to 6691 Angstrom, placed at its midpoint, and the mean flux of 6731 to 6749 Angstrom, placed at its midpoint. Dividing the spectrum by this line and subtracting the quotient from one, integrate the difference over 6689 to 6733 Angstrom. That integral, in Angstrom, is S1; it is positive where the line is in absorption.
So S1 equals 1.1 Angstrom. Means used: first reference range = 2.72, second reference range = 2.71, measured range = 2.65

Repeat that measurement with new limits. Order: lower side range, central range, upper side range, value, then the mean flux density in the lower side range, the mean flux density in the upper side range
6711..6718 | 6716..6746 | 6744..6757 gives -0.6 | 2.53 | 2.7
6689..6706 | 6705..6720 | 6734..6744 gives 0.5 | 2.64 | 2.67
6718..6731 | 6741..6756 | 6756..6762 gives -0.2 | 2.68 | 2.67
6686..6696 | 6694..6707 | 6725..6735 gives 0.5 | 2.75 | 2.69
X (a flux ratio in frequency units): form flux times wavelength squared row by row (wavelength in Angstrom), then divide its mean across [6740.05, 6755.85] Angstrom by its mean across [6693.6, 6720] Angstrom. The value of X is 1.05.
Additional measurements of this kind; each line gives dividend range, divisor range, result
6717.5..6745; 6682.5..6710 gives 1.01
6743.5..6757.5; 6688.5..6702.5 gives 1.03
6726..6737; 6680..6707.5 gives 1.03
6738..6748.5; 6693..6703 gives 1.04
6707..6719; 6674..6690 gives 0.93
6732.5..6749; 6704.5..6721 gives 1.06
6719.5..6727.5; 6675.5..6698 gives 1.02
